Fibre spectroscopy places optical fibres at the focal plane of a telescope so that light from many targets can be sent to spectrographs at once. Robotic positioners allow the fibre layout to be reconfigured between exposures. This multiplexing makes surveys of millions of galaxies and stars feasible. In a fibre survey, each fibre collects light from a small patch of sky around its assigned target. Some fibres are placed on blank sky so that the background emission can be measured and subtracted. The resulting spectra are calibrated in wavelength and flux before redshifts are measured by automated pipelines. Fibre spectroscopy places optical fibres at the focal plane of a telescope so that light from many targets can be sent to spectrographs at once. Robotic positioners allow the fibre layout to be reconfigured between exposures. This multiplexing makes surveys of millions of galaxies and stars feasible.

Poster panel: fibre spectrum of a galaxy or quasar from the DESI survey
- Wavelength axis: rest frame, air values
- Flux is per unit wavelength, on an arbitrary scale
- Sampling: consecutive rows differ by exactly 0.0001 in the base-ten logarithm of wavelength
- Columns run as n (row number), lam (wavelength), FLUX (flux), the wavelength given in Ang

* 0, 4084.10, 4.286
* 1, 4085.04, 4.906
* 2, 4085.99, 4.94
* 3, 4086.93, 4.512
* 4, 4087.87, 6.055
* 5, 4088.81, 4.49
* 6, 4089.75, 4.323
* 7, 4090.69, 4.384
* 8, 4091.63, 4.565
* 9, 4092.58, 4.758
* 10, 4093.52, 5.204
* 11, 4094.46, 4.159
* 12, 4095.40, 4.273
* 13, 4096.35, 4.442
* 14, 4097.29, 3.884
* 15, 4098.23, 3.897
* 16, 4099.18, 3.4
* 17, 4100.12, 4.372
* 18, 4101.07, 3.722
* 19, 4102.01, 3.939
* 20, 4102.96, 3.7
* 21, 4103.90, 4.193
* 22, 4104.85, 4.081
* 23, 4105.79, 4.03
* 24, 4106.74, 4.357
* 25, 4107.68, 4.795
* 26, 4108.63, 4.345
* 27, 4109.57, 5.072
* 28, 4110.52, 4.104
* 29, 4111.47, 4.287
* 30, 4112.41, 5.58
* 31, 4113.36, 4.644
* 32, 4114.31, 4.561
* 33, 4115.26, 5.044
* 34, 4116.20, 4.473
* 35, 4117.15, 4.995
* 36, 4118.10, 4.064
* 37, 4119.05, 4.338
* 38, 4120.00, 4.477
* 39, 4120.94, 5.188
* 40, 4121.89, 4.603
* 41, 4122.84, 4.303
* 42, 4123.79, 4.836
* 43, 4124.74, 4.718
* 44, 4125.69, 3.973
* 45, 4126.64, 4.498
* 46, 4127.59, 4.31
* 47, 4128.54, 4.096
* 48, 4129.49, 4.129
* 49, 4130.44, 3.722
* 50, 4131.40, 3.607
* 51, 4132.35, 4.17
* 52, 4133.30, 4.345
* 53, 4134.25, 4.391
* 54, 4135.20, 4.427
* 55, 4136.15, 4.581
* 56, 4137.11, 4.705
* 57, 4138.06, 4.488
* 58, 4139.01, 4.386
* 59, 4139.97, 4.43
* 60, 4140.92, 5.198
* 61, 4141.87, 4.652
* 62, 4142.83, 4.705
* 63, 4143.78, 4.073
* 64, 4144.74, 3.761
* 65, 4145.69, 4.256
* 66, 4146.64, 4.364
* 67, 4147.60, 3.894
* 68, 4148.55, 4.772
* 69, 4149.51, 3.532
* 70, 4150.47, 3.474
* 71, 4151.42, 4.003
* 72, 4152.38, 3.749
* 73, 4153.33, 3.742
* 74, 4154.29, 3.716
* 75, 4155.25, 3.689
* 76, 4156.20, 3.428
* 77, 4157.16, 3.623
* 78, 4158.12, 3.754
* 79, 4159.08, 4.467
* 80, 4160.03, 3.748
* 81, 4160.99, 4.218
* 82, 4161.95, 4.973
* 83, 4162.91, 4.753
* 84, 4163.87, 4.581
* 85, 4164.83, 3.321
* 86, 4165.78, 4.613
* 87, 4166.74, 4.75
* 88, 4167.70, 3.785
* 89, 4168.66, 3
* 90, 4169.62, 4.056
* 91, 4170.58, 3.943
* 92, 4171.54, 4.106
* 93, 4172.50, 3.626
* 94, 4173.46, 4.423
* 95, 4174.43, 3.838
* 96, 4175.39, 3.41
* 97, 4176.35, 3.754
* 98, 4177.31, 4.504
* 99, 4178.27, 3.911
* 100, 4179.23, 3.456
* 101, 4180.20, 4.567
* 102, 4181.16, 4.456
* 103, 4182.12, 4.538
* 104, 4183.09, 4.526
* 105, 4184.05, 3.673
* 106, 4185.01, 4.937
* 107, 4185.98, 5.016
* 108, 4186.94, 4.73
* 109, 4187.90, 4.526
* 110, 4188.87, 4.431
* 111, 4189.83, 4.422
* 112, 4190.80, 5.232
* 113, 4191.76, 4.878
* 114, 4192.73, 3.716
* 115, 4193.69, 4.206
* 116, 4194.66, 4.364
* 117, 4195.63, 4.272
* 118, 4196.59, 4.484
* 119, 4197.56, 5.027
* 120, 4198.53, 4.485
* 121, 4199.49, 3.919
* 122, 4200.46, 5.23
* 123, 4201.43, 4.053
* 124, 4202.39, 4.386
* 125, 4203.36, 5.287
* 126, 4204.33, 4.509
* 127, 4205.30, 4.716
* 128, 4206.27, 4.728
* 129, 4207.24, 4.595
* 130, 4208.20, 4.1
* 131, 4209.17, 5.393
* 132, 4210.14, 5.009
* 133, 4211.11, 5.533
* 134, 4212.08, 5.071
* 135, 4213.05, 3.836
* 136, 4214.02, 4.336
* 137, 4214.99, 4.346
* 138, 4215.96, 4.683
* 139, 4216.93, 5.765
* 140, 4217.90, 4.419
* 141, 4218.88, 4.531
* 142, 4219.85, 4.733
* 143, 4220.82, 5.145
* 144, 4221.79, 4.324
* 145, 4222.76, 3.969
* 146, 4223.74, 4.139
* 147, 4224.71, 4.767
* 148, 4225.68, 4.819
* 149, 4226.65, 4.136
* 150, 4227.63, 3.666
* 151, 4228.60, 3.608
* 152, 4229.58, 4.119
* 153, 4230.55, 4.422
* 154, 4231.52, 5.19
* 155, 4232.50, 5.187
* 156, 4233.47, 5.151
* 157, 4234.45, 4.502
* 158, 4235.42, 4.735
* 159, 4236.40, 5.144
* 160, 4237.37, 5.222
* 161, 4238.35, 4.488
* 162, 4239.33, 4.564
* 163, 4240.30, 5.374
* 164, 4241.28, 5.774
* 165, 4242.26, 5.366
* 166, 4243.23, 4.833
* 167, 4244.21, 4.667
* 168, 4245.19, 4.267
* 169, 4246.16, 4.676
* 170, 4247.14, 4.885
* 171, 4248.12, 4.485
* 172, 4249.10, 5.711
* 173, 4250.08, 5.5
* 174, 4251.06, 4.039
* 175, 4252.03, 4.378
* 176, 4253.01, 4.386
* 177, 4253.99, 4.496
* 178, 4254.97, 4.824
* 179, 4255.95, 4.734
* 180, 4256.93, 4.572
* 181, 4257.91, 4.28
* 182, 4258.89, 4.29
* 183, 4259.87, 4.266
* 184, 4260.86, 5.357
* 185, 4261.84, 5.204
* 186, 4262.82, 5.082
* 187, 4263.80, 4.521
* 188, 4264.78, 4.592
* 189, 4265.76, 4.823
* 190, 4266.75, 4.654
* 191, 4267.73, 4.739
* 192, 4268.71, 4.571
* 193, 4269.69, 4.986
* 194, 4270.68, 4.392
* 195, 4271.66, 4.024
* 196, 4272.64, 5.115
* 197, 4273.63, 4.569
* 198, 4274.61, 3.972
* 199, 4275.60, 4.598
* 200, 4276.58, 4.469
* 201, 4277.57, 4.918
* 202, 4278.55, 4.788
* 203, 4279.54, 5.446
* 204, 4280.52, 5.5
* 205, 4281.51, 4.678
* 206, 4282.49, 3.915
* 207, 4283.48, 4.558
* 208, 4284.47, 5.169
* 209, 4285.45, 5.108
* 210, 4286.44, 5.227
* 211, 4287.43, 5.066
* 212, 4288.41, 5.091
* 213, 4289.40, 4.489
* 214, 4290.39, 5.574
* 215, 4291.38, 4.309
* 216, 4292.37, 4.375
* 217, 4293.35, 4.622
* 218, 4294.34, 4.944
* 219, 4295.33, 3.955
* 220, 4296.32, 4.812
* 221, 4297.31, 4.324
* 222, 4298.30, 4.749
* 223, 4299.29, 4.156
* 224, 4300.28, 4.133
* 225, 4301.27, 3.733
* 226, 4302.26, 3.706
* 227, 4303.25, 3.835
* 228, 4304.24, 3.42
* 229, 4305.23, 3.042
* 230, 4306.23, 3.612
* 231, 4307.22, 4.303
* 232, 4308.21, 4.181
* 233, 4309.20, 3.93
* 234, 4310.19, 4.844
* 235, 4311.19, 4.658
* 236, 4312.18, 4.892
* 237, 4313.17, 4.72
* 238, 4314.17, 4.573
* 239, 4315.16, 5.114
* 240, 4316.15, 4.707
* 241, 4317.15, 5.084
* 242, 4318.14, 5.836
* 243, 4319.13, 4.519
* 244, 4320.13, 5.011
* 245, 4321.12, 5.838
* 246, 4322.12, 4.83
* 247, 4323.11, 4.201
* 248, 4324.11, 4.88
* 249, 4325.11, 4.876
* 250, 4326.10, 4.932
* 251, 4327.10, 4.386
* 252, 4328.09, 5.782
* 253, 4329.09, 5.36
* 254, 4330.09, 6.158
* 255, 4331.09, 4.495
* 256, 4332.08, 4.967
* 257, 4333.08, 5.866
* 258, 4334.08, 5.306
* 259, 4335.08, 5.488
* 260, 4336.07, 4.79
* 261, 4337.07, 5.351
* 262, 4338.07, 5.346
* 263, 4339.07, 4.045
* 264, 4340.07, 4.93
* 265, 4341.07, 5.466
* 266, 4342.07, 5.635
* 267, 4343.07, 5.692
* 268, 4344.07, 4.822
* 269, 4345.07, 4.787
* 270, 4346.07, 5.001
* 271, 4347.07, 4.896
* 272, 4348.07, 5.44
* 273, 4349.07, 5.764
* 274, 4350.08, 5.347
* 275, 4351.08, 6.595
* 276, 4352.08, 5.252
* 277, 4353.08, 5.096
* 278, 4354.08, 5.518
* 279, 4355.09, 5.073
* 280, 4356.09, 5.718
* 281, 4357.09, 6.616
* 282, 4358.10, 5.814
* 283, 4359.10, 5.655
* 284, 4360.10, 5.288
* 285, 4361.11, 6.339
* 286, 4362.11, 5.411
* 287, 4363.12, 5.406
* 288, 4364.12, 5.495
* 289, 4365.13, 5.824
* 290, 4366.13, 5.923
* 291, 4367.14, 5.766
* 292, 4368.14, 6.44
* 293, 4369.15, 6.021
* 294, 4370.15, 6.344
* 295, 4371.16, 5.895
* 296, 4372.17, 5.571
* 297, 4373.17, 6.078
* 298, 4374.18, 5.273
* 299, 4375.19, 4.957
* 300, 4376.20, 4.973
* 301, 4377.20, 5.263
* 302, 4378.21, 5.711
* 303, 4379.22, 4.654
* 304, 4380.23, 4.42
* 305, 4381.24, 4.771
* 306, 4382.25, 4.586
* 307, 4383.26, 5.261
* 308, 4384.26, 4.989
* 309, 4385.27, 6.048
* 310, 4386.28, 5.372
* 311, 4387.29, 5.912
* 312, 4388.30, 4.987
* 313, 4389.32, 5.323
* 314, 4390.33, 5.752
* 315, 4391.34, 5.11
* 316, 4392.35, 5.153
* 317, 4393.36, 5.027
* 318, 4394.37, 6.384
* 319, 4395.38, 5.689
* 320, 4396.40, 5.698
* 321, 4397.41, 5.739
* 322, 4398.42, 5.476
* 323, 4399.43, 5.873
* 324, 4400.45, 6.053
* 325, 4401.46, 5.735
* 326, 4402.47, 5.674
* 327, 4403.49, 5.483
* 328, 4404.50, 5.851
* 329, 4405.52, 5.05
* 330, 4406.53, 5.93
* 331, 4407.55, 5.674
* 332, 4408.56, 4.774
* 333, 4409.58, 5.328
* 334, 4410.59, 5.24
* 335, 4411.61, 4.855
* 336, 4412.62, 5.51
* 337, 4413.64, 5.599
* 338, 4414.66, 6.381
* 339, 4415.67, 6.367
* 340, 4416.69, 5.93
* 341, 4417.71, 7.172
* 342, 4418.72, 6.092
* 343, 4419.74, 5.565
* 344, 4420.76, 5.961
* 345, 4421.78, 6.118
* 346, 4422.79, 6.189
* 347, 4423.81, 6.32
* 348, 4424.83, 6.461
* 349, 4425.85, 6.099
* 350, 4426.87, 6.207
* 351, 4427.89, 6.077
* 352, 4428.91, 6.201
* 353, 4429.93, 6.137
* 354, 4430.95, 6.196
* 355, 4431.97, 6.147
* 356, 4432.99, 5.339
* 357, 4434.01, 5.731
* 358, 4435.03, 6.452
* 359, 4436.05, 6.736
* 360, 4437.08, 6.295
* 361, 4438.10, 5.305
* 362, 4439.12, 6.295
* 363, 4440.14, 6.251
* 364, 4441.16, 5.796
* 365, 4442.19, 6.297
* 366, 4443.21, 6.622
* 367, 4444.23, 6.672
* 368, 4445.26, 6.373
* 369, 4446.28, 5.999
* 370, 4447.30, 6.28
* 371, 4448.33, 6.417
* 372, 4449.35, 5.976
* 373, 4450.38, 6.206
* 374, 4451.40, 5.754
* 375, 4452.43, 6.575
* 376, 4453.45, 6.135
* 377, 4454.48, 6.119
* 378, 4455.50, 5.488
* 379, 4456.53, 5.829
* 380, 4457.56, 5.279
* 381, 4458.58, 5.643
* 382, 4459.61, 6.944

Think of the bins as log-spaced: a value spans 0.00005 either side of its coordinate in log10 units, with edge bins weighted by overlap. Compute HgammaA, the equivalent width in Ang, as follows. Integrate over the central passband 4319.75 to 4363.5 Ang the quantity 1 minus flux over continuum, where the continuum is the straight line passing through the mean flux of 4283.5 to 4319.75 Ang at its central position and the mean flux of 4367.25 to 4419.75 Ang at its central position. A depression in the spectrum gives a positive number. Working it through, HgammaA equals -2.9 Ang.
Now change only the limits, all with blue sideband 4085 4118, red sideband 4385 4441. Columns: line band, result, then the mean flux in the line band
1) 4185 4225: 2.4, 4.62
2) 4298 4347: 5.9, 4.78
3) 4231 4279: 3.4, 4.76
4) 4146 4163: 2.6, 3.98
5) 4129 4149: 1.3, 4.34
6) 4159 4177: 2.6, 4.07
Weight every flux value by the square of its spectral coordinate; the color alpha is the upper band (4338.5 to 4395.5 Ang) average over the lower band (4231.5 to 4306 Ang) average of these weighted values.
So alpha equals 1.22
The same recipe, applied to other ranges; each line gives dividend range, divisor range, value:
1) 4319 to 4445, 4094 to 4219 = 1.43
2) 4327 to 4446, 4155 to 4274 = 1.35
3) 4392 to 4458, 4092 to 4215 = 1.56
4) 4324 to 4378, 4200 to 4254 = 1.23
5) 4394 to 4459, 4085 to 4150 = 1.56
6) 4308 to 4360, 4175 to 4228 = 1.22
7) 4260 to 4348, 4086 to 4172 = 1.21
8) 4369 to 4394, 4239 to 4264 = 1.18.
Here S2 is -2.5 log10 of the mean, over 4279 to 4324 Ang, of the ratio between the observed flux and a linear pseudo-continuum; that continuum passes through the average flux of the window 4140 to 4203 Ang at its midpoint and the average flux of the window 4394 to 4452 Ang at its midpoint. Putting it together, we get 0.12 mag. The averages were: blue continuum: 4.22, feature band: 4.6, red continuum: 5.97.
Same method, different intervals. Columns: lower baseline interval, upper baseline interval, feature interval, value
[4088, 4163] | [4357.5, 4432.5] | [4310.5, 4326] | 0.079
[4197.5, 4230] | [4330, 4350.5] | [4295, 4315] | 0.195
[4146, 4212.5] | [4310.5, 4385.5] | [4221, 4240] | 0.011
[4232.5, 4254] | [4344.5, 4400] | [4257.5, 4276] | 0.078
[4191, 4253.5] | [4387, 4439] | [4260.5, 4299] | 0.058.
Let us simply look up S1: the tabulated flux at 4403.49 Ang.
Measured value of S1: 5.483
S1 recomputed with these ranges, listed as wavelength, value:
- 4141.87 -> 4.652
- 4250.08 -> 5.5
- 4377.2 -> 5.263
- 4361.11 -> 6.339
